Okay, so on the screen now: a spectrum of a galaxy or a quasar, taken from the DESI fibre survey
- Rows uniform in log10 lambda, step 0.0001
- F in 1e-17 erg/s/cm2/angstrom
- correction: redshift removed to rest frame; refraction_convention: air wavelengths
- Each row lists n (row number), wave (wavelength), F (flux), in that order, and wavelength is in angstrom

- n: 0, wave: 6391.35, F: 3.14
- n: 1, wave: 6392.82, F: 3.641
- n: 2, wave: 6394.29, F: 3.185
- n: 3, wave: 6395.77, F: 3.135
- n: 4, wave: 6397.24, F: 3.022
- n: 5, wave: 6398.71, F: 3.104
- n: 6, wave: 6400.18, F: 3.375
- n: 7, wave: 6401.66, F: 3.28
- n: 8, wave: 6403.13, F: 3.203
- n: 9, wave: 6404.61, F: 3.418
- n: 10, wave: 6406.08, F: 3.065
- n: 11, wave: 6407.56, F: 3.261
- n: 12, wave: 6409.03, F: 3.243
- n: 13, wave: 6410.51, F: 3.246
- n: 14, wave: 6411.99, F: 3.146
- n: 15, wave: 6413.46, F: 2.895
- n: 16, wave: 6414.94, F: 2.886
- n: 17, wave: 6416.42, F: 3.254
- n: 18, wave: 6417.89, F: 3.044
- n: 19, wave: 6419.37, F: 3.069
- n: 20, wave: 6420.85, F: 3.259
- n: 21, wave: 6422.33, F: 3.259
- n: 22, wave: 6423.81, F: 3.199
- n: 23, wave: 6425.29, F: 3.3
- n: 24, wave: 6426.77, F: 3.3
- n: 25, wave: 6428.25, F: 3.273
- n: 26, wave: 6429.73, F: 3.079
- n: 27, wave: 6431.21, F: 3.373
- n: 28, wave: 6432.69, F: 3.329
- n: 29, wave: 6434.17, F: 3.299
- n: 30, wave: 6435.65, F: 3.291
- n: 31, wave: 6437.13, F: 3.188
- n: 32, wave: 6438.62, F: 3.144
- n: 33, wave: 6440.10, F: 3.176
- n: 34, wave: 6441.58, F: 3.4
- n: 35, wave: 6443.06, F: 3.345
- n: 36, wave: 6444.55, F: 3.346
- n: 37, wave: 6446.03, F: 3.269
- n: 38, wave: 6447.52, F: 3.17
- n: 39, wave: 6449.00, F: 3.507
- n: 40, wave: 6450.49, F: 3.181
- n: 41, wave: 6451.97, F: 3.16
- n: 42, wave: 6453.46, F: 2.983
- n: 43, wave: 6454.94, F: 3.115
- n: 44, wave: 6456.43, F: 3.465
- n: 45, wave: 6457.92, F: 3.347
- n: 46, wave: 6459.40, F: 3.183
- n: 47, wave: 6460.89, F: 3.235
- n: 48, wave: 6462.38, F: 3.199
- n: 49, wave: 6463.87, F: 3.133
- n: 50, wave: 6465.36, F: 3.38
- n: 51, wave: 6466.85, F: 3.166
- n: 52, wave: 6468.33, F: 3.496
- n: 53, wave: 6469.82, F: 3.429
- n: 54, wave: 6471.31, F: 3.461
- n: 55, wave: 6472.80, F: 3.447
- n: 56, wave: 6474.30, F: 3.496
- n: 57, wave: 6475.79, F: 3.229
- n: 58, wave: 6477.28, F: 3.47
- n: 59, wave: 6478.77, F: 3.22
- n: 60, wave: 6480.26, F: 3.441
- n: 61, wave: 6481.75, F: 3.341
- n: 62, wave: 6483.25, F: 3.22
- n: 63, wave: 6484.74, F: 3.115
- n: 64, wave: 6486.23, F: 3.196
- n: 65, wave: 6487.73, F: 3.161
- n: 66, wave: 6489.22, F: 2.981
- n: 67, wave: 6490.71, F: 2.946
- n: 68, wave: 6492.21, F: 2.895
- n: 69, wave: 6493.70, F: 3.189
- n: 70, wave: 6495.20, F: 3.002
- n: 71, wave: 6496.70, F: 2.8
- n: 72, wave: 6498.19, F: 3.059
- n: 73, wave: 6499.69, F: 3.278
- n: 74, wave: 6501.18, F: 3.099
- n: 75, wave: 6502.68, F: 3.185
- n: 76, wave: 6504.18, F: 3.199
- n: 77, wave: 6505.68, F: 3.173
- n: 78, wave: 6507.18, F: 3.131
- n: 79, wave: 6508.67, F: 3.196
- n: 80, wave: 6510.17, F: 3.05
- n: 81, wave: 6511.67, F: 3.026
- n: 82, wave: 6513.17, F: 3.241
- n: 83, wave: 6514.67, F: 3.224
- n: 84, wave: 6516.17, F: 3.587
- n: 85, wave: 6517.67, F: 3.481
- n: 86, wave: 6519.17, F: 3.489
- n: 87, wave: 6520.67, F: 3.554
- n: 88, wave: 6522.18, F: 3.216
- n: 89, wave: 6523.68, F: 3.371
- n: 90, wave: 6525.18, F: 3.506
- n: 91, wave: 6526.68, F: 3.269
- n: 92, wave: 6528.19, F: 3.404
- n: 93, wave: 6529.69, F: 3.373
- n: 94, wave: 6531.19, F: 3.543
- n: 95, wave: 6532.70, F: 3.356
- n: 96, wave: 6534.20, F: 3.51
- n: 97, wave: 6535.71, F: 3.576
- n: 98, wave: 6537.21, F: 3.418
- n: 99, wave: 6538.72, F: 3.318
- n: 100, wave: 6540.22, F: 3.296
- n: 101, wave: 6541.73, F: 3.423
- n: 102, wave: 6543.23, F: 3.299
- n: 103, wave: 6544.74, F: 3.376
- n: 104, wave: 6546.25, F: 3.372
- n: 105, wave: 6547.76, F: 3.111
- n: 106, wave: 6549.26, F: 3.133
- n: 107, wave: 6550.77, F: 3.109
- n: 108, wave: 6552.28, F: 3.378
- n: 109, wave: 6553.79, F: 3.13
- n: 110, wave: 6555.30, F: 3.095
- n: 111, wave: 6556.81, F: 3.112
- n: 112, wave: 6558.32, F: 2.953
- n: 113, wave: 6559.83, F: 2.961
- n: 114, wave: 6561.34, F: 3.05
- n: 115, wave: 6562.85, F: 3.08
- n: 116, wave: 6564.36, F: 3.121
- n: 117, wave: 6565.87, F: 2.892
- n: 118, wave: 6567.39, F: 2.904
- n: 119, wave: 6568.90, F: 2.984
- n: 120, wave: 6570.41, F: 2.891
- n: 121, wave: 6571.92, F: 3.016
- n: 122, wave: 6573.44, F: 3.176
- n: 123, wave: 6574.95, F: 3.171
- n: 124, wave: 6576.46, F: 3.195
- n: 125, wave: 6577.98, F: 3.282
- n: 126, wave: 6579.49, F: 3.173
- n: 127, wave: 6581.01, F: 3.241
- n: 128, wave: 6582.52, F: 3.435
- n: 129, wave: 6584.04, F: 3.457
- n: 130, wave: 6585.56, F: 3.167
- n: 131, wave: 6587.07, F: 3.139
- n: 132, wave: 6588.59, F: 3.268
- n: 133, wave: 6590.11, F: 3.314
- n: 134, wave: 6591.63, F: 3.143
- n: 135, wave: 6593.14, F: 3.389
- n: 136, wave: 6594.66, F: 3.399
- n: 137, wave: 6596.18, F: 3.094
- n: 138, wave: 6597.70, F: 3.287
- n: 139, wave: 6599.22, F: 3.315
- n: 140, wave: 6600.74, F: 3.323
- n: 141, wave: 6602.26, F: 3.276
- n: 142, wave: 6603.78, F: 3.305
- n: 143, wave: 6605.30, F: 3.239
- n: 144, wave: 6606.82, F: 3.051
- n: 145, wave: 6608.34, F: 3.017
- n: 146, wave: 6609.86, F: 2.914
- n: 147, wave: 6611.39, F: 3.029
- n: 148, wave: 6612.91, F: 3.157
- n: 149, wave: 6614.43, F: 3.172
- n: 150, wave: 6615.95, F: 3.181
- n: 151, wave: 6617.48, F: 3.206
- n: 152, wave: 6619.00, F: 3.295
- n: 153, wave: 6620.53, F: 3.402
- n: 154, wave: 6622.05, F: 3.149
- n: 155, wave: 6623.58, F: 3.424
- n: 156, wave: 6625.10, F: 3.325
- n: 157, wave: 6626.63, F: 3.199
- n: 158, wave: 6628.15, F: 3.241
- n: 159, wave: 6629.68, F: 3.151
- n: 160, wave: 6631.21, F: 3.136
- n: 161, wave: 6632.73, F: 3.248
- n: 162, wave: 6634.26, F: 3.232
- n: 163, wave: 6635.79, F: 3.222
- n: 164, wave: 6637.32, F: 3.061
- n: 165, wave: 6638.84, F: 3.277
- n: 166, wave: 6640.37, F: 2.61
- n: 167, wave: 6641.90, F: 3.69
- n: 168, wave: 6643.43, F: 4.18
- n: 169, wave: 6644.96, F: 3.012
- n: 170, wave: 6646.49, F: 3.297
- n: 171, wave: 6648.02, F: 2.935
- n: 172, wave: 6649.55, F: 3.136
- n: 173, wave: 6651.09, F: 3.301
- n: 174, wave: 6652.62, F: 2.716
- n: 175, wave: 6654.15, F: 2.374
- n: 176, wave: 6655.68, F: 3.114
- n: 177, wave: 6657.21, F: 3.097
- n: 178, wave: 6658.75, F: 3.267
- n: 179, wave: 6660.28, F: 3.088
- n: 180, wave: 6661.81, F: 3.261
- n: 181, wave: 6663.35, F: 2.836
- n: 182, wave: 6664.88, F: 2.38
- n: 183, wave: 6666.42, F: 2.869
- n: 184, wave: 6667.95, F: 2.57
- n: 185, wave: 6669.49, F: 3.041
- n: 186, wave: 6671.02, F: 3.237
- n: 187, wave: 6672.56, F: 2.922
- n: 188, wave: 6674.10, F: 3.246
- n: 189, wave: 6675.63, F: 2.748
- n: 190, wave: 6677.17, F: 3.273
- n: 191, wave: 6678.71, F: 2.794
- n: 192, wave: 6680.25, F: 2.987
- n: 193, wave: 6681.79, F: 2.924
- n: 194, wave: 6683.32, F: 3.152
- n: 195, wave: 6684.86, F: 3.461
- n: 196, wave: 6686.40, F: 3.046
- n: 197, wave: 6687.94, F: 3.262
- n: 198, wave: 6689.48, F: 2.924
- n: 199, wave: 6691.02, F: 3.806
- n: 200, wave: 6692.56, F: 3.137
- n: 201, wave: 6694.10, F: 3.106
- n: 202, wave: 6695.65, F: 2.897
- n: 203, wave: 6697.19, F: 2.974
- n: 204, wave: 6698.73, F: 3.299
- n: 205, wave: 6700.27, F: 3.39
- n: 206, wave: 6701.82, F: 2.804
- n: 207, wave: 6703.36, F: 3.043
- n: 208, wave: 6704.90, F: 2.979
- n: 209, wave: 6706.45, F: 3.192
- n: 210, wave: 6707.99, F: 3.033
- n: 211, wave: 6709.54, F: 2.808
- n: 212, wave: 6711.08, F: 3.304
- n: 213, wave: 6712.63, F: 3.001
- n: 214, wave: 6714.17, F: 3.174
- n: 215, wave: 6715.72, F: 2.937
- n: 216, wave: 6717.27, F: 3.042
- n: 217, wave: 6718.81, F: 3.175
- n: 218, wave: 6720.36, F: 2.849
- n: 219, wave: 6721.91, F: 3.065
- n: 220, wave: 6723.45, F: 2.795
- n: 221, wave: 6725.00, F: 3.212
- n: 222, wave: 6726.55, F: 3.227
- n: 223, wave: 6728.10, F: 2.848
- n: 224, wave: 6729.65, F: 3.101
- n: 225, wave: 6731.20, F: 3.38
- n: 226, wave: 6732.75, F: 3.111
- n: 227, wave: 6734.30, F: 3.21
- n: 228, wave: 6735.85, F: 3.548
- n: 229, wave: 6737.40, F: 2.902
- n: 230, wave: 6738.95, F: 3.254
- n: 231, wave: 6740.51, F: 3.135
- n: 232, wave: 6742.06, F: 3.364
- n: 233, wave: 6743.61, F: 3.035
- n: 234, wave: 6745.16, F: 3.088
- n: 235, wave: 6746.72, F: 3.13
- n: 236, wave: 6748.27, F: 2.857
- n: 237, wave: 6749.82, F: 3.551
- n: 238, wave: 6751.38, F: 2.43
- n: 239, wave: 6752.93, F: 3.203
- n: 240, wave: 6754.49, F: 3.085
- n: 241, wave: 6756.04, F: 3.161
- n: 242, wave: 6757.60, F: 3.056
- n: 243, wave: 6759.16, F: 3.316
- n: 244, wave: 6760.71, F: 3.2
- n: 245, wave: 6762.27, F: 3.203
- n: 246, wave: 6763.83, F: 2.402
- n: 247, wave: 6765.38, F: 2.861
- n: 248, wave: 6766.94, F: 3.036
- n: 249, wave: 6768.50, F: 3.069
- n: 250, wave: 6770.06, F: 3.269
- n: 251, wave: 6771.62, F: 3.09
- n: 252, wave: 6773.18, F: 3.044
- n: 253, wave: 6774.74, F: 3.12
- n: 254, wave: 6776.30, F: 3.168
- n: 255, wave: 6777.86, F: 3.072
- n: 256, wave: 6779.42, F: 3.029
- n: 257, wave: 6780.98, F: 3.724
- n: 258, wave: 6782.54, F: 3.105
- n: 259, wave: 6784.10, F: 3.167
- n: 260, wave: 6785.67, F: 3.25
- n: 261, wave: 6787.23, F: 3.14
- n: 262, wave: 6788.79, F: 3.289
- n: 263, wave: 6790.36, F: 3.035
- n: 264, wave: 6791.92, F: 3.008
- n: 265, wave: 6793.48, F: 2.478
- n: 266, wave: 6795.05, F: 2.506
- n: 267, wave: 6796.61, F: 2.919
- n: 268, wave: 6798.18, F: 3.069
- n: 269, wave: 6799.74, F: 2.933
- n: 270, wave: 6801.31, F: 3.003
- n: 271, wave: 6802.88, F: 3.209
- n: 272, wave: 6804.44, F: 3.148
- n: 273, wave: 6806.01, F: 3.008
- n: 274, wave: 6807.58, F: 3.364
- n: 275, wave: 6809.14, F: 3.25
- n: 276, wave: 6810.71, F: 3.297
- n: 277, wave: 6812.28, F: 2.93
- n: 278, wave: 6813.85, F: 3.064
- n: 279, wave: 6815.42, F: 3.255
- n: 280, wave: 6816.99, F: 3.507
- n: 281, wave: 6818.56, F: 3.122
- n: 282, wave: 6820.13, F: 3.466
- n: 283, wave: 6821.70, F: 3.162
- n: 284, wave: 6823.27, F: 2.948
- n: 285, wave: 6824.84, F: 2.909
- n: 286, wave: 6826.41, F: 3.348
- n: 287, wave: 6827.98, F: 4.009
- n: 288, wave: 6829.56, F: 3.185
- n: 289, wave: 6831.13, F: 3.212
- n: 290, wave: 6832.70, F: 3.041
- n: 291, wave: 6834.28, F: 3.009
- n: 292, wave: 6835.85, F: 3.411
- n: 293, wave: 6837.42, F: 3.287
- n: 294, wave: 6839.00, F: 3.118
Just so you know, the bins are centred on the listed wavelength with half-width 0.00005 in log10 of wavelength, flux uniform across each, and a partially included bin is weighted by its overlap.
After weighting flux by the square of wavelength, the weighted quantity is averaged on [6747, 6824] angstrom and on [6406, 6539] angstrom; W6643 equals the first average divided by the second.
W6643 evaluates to 1.0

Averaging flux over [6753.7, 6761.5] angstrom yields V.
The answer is 3.16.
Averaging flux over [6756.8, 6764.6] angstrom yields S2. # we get 3.03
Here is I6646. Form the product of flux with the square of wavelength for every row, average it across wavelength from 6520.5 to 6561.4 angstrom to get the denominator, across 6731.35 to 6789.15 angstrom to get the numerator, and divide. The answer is 1.0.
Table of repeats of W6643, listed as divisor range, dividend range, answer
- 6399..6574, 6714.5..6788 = 1.04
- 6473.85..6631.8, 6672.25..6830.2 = 1.03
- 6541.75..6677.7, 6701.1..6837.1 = 1.04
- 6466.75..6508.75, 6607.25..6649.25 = 1.04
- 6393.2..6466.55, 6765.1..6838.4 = 1.09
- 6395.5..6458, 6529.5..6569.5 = 1.04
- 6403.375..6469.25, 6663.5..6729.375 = 1.02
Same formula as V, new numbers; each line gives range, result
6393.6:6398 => 3.11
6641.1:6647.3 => 3.53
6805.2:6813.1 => 3.17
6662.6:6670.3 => 2.74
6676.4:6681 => 3.01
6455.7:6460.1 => 3.34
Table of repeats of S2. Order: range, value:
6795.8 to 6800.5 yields 2.97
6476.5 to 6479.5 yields 3.35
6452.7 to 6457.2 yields 3.19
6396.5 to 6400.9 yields 3.17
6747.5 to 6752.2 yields 2.95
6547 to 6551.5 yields 3.12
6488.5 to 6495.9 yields 3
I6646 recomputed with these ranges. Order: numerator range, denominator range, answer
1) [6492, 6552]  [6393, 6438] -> 1.06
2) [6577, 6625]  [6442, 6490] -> 1.03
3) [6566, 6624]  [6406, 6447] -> 1.05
